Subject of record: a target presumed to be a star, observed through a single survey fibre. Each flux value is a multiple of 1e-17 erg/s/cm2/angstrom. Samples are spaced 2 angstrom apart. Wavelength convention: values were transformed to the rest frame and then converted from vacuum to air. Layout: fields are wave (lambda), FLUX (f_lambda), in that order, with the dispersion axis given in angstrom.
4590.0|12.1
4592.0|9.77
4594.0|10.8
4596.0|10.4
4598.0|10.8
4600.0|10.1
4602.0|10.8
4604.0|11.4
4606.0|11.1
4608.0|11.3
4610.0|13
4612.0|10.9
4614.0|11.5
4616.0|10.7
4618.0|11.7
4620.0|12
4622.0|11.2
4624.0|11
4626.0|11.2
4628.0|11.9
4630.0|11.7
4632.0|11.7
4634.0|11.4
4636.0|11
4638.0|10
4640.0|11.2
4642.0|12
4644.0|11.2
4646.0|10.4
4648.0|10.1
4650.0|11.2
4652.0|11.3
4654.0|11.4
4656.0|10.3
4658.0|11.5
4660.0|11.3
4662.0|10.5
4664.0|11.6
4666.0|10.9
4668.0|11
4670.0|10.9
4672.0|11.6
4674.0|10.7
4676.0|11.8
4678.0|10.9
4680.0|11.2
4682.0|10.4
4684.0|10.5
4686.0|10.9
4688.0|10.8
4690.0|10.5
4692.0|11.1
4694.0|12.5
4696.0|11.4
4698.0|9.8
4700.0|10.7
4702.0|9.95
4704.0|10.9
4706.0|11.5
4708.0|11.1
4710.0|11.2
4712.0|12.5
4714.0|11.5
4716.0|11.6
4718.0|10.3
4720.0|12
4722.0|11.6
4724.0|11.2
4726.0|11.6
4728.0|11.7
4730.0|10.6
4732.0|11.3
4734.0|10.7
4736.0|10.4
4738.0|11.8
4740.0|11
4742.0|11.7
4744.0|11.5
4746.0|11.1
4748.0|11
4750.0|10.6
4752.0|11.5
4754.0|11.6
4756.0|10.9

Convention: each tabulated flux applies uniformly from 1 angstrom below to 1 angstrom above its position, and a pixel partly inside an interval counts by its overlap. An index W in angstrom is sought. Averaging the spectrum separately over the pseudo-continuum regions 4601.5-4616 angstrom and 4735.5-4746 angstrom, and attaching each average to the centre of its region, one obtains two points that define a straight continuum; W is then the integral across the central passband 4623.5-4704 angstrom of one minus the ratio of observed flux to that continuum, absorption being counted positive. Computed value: 2.3 angstrom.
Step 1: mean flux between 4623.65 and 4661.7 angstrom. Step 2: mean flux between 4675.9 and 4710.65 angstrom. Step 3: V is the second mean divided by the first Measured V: 1.0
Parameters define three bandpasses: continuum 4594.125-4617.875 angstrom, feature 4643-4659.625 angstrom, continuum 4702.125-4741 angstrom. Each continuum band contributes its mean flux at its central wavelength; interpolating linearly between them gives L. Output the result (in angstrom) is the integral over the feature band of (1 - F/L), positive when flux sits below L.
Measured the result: 0.3 angstrom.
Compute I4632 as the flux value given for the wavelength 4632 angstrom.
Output 11.7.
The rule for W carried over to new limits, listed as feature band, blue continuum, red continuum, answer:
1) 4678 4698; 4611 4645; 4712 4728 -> 0.81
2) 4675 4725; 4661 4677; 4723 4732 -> 0.41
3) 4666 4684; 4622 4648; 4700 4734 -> 0.31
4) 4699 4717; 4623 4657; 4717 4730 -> 0.13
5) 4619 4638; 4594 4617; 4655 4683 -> -0.54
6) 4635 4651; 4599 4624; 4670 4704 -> 0.36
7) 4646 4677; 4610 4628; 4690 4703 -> 0.18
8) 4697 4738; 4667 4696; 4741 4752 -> 0.08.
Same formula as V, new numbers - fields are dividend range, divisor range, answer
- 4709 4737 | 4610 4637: 0.99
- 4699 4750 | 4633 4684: 1.02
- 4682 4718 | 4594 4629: 0.98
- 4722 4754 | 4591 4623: 1.01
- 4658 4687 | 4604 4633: 0.96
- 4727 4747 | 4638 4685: 1.01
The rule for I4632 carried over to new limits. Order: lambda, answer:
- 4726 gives 11.6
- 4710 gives 11.2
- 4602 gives 10.8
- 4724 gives 11.2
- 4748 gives 11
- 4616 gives 10.7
